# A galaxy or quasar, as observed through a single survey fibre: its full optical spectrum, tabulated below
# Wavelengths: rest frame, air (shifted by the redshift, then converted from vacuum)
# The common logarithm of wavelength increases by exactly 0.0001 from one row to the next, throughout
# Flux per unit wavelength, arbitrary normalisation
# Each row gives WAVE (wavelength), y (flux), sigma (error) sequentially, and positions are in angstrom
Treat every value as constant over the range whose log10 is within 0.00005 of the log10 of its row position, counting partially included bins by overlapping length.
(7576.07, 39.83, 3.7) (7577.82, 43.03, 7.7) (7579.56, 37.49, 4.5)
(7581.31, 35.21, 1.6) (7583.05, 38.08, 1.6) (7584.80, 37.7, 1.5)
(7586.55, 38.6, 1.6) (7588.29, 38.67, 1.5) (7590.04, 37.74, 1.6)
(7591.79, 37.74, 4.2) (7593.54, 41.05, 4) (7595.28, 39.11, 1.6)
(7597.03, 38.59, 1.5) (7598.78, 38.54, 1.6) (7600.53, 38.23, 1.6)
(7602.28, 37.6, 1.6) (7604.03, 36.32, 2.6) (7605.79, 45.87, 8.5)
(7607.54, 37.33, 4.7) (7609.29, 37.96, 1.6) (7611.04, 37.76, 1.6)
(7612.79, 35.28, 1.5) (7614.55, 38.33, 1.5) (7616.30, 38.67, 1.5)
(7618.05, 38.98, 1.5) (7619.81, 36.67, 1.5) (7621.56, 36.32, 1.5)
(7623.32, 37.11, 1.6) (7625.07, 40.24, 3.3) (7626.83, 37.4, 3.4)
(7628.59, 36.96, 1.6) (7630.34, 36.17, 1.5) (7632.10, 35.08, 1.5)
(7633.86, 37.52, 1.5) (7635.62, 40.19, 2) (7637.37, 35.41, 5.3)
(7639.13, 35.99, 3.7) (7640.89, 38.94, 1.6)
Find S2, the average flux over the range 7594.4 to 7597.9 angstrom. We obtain 38.9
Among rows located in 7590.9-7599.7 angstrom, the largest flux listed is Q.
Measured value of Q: 41.05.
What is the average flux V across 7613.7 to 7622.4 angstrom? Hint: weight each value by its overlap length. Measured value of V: 37.8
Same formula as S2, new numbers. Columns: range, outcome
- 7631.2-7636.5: 37.6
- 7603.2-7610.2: 39.4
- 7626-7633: 36.4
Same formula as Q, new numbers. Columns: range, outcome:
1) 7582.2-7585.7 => 38.08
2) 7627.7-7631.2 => 36.96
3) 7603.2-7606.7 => 45.87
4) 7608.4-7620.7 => 38.98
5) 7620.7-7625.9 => 40.24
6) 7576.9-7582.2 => 43.03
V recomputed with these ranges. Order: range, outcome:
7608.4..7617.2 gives 37.6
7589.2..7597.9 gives 38.9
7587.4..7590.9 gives 38.3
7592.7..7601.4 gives 39.1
